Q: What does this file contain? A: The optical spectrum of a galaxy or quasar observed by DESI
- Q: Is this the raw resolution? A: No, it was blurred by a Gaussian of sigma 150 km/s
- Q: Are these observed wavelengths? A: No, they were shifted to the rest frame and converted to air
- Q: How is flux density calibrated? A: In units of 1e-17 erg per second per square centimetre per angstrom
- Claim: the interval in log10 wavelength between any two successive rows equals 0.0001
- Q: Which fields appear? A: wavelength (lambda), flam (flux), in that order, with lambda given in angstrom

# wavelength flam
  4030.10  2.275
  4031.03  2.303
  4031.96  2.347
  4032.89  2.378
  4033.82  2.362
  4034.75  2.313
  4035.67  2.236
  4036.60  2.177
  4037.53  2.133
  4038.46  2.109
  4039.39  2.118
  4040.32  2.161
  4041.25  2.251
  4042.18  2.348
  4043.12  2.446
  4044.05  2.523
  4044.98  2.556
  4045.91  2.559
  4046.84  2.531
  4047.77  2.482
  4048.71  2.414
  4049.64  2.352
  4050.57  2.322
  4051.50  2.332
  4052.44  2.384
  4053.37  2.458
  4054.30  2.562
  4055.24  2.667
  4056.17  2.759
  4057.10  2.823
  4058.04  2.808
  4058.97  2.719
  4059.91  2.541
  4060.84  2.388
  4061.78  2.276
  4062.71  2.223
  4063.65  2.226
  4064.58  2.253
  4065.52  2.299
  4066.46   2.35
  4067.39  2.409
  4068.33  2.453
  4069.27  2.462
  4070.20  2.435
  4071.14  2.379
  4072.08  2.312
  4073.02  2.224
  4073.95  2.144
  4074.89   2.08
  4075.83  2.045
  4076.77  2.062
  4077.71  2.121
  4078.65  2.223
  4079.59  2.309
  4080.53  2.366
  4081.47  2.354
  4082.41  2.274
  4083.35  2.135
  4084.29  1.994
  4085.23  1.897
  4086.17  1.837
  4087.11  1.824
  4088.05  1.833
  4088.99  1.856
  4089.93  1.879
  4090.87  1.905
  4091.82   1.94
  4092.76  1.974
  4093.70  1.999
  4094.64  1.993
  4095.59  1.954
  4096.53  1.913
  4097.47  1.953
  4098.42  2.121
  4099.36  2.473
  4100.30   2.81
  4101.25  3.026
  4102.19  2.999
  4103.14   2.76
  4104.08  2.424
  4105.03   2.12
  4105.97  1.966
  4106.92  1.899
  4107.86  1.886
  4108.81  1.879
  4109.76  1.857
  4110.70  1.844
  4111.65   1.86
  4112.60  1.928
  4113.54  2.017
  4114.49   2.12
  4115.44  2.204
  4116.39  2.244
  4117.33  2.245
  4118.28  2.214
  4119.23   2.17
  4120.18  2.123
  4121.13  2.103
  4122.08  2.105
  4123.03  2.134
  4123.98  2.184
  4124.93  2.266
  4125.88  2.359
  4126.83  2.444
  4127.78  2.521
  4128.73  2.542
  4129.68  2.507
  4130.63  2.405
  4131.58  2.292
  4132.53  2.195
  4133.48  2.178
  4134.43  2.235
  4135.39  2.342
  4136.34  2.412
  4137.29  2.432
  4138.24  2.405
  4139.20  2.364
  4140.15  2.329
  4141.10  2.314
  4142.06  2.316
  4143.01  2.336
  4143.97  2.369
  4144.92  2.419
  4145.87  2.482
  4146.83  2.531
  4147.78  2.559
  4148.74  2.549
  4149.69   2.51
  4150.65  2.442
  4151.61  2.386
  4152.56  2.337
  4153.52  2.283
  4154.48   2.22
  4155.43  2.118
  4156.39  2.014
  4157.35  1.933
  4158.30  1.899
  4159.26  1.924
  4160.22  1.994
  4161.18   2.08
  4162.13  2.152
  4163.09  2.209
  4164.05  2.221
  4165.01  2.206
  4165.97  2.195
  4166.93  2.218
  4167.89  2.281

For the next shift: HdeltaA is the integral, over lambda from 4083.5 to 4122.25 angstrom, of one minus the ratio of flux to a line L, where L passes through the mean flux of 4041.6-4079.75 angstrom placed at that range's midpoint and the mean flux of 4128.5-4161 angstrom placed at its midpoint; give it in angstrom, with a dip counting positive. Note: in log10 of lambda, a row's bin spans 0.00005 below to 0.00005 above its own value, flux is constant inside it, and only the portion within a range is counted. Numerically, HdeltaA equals 4.1 angstrom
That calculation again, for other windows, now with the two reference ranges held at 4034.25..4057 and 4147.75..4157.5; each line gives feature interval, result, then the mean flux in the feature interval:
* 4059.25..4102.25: 2.9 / 2.2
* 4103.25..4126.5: 2.3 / 2.1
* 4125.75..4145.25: -0.4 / 2.37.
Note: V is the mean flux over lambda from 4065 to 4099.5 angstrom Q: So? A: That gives 2.13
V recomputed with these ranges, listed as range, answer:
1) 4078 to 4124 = 2.12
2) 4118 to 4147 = 2.32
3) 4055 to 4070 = 2.48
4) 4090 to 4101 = 2.1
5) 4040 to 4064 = 2.47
